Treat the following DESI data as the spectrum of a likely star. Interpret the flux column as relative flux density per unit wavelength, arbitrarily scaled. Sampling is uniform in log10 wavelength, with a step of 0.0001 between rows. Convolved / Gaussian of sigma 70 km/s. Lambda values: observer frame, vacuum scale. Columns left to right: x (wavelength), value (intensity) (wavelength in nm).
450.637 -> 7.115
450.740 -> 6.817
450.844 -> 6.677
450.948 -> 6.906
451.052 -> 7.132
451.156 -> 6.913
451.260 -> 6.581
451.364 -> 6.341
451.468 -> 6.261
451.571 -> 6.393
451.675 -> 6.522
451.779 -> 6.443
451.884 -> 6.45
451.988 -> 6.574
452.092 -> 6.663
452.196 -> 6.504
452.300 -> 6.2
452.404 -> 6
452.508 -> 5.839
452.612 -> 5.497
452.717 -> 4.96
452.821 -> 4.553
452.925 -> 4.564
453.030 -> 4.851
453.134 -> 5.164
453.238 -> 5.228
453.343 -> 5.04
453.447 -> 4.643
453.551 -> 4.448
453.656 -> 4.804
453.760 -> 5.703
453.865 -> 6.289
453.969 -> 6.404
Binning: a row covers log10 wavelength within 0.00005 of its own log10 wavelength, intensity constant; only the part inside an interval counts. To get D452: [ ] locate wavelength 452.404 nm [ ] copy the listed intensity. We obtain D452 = 6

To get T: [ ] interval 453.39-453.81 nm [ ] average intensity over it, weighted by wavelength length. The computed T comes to 4.91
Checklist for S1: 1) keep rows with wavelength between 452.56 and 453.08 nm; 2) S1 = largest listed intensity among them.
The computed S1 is 5.497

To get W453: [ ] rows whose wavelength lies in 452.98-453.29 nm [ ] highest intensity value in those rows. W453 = 5.228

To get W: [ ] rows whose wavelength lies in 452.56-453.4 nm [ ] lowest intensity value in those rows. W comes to 4.553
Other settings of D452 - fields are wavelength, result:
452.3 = 6.2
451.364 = 6.341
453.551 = 4.448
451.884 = 6.45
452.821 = 4.553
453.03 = 4.851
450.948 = 6.906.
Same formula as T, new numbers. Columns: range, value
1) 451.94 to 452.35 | 6.49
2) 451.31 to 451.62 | 6.35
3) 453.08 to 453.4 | 5.14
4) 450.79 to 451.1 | 6.89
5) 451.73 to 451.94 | 6.42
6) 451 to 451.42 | 6.73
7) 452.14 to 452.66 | 6.03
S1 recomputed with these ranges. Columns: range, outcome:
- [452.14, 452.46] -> 6.504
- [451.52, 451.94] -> 6.522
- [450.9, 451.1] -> 7.132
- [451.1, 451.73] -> 6.913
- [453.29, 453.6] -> 5.04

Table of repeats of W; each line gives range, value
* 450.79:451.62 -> 6.261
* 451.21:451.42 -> 6.341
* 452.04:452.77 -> 4.96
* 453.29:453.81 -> 4.448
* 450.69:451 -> 6.677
